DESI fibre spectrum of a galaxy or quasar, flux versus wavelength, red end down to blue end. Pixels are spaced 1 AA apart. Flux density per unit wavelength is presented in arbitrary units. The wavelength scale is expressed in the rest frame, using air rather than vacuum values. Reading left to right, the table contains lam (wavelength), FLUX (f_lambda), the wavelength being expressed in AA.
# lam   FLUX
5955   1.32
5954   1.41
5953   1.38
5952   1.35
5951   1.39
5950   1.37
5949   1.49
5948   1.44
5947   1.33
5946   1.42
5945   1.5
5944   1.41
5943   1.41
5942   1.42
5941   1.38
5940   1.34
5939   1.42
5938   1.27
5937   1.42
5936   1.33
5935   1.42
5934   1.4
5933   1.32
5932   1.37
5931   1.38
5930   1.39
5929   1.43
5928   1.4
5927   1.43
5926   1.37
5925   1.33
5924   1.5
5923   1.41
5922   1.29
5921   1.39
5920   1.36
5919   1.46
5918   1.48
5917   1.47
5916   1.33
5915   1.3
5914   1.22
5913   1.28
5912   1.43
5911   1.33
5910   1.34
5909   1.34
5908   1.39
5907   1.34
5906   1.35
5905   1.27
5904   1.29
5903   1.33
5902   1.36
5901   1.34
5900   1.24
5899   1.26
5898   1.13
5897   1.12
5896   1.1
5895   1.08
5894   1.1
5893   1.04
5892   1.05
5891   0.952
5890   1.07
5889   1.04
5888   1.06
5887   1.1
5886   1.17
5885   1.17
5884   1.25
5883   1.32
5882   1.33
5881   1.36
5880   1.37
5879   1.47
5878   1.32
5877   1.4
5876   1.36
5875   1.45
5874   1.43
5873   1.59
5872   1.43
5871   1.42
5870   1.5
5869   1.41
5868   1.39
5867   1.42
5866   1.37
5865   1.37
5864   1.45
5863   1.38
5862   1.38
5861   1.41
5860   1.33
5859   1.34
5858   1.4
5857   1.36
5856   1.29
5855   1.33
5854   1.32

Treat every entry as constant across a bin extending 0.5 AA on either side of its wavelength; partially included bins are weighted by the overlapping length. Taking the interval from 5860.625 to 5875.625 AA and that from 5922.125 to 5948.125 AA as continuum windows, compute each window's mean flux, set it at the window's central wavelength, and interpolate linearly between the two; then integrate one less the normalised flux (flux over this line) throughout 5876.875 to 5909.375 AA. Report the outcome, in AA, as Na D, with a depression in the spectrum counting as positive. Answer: 4.33 AA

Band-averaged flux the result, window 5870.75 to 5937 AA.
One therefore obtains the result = 1.31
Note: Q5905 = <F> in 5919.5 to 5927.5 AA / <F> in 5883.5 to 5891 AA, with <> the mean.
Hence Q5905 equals 1.2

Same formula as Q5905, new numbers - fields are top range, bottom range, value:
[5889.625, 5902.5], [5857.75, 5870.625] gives 0.82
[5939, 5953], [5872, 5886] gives 1.03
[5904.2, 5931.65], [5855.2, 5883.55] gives 0.98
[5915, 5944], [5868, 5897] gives 1.10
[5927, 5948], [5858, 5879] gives 0.99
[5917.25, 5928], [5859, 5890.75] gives 1.05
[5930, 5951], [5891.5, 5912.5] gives 1.11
